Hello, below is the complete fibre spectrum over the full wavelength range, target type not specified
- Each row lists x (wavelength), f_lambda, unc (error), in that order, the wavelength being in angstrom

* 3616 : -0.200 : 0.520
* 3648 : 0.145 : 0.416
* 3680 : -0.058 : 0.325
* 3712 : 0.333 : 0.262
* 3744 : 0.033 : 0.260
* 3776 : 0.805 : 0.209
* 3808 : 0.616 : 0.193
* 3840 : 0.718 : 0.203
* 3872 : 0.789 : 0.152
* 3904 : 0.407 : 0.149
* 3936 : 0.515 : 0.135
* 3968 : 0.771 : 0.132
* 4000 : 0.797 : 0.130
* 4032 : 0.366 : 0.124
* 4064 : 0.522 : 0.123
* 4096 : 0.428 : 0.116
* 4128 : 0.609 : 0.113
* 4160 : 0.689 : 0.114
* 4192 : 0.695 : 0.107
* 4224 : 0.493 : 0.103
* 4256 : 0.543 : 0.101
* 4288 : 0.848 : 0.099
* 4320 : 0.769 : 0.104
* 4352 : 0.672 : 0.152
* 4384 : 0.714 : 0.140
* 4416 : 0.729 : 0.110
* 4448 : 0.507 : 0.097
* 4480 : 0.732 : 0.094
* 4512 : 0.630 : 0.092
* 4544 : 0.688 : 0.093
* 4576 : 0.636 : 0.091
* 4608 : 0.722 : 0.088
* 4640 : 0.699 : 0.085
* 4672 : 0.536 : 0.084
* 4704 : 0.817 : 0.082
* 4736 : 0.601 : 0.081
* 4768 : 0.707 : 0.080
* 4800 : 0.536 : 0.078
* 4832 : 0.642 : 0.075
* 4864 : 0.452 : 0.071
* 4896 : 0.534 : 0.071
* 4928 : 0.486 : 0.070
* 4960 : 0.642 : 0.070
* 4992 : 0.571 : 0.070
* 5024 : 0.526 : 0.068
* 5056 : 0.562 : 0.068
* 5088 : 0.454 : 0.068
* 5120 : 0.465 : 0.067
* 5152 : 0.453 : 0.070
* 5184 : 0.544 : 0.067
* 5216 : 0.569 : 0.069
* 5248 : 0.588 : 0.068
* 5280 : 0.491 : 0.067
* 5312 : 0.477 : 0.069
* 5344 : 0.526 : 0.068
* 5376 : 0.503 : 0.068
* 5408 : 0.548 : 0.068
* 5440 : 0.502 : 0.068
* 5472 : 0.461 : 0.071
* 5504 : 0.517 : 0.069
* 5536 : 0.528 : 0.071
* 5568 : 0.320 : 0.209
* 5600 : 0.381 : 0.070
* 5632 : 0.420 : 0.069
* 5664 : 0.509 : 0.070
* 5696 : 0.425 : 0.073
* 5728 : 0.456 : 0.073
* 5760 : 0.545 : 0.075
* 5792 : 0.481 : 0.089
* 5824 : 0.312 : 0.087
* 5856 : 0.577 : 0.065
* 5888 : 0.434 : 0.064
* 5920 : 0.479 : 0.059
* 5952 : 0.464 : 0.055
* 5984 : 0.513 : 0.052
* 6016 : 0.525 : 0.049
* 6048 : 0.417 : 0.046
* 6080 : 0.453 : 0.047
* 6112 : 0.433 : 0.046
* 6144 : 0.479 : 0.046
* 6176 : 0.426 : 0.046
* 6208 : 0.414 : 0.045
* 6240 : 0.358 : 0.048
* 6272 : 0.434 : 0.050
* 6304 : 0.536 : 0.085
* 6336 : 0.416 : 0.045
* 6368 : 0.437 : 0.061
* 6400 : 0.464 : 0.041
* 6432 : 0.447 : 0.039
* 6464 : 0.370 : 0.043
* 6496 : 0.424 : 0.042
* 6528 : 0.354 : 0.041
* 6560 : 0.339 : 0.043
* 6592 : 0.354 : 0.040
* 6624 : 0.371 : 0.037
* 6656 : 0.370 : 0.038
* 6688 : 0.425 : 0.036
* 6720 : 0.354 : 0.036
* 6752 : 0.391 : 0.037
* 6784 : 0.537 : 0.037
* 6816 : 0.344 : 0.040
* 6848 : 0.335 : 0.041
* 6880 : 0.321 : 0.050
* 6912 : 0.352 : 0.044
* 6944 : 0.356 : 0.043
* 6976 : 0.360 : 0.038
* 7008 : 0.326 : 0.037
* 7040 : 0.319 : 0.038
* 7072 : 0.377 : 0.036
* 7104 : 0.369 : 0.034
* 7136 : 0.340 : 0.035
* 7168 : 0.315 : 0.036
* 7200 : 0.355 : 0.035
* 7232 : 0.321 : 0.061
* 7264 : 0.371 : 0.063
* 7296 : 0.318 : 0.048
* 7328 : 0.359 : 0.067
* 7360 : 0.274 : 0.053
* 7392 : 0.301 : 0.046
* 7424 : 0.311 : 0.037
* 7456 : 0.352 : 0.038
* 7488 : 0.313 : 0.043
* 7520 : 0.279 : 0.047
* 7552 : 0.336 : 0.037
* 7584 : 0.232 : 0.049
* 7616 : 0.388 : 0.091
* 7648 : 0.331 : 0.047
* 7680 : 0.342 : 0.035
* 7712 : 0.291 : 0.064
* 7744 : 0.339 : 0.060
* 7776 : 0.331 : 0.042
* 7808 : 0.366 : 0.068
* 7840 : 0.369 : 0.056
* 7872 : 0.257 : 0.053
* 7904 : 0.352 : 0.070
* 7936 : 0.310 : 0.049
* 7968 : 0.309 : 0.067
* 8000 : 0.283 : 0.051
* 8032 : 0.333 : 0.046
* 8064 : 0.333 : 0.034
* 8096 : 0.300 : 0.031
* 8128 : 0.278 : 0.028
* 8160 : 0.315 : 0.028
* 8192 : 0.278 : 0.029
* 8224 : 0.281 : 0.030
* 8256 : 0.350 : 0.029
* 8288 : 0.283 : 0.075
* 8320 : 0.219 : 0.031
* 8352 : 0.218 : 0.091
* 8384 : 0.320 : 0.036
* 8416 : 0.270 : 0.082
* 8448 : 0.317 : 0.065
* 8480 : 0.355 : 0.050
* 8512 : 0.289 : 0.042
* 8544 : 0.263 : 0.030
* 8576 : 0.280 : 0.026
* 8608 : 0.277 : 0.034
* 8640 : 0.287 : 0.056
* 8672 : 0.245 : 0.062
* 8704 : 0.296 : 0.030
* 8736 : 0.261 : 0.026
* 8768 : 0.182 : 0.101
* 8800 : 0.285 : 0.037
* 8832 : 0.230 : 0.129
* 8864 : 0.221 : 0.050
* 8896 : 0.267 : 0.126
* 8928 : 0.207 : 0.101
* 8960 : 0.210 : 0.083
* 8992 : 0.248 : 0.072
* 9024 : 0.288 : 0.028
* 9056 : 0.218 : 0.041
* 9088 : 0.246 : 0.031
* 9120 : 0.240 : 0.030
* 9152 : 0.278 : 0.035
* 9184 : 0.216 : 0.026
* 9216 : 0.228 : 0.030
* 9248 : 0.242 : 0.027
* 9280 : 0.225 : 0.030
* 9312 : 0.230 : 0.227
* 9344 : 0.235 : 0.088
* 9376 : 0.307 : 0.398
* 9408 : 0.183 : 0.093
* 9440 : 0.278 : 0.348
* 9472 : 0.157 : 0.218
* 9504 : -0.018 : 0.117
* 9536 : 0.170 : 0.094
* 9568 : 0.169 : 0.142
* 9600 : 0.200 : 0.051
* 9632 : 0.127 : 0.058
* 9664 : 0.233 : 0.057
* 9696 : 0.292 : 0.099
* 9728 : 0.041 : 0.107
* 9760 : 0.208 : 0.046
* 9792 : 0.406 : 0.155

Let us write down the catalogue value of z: 0.035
